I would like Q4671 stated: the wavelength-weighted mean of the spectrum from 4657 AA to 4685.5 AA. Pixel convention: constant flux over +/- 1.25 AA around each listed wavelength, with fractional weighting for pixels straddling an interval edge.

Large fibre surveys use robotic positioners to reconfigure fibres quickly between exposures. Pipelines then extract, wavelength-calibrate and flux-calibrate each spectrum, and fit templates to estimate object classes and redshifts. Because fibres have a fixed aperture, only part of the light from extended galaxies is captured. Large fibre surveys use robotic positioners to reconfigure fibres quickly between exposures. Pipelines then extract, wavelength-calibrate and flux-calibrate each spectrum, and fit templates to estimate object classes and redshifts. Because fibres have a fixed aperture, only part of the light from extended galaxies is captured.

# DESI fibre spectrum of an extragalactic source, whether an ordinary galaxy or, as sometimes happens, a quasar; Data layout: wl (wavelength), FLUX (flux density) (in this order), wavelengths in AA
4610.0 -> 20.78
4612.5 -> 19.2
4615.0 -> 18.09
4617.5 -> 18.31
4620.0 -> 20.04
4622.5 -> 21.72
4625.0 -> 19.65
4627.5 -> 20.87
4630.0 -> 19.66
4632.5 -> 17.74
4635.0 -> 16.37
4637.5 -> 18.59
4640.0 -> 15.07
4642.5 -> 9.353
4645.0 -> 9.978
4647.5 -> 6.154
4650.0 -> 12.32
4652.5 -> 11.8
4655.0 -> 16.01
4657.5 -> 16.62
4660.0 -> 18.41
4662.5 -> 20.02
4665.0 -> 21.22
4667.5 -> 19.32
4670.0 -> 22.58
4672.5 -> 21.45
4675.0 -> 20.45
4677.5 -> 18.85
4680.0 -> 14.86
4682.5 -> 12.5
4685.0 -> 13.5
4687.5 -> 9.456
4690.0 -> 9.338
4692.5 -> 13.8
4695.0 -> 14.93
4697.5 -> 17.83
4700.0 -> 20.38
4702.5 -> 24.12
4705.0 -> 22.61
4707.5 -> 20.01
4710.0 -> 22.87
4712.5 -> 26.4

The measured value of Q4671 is 18.5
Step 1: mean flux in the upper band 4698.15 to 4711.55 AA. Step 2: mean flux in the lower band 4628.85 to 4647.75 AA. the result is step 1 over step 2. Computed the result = 1.5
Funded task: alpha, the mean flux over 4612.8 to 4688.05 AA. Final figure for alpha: 16.8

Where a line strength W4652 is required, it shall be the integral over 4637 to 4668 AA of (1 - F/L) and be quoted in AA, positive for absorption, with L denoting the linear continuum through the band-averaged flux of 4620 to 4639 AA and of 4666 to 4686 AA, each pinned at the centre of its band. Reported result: 6.3 AA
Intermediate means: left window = 19.2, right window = 18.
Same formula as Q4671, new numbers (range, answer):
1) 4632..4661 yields 13.9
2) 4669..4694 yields 15.6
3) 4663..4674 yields 21.1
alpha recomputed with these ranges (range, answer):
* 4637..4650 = 11.5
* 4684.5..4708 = 16.6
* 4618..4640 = 19.1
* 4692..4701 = 16.9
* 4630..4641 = 17.3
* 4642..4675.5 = 16.2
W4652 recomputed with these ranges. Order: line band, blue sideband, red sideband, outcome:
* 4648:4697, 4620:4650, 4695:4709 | 6.2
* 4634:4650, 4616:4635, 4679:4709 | 5.3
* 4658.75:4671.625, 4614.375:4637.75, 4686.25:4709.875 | -1.6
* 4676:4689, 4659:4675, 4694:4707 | 4.1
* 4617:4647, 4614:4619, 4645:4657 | -2.8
